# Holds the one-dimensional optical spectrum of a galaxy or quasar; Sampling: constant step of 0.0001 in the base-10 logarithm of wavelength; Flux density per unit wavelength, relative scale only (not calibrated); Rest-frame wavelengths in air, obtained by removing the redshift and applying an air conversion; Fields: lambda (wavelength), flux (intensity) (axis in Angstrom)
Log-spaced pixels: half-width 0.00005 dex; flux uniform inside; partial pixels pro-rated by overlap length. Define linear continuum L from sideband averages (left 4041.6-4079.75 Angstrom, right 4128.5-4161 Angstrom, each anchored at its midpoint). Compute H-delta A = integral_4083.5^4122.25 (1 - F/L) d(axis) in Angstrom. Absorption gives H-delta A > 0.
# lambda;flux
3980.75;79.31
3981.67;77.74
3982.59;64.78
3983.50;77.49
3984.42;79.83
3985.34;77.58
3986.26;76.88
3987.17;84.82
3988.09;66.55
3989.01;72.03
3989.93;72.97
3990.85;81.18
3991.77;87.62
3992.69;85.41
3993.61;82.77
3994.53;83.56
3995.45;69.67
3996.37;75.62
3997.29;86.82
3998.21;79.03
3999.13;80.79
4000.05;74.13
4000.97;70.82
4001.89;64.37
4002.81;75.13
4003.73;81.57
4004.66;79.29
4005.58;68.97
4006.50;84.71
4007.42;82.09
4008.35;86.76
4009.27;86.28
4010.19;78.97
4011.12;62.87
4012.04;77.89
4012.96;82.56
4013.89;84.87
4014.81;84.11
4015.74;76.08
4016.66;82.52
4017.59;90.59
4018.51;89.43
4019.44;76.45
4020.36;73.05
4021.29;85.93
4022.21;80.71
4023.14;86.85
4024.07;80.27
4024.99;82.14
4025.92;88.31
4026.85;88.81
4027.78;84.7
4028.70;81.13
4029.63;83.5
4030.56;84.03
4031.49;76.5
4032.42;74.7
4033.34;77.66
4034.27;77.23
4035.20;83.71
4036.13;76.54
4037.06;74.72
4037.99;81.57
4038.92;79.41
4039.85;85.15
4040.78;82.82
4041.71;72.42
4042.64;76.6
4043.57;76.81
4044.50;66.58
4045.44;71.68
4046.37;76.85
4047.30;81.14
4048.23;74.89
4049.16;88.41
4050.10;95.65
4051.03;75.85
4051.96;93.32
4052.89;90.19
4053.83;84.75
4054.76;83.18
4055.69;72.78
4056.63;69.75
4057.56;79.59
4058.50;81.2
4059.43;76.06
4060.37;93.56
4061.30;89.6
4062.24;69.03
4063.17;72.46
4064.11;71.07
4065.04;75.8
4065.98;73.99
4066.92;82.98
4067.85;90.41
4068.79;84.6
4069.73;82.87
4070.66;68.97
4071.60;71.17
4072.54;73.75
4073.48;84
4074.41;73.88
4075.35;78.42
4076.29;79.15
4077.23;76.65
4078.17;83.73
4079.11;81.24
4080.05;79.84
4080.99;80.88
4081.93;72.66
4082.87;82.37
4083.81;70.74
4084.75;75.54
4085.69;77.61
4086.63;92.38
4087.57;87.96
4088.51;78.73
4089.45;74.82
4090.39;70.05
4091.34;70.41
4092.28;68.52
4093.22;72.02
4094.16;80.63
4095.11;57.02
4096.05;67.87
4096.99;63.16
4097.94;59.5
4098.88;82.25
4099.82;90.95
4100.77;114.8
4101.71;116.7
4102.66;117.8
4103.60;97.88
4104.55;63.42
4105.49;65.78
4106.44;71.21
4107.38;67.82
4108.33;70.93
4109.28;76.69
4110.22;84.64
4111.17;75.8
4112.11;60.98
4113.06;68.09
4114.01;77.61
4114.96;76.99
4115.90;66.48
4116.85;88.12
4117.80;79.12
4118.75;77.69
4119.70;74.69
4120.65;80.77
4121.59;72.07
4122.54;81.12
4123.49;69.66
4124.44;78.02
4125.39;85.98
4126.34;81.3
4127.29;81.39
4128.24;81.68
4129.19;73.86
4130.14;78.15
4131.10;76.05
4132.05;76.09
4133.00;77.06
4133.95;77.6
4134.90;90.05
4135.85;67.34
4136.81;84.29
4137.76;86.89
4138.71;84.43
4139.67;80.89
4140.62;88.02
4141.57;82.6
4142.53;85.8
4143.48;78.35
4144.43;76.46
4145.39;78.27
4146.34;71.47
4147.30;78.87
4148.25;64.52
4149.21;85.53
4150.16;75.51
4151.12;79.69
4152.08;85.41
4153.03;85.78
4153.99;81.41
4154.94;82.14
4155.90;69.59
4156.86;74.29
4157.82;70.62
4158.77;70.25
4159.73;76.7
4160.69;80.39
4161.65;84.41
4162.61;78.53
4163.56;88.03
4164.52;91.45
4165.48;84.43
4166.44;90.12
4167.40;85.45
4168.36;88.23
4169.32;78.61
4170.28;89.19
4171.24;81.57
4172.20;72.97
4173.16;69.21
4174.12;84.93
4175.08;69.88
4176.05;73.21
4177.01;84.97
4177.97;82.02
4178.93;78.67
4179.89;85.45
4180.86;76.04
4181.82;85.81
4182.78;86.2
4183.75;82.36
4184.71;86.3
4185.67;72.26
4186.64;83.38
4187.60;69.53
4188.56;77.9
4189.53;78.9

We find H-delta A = 0.6 Angstrom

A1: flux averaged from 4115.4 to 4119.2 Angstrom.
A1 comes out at 77.9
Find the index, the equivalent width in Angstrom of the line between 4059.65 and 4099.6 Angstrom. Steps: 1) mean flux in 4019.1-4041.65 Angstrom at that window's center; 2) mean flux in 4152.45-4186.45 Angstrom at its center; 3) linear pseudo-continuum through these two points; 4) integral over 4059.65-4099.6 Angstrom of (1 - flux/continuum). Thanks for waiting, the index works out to 2.0 Angstrom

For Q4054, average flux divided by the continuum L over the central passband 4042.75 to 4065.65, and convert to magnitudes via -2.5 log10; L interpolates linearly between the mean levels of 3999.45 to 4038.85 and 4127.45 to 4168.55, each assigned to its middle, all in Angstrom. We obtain 0.01 mag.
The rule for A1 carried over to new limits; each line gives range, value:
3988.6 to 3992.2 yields 78.4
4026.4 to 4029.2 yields 84.9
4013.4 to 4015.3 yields 84.1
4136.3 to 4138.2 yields 85.1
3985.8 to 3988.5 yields 76.4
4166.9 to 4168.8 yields 86.8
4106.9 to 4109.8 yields 72.1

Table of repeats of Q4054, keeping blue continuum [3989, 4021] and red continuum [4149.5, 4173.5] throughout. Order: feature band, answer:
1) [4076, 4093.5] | 0.032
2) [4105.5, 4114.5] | 0.114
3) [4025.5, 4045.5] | 0.002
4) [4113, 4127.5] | 0.037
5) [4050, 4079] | 0.001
